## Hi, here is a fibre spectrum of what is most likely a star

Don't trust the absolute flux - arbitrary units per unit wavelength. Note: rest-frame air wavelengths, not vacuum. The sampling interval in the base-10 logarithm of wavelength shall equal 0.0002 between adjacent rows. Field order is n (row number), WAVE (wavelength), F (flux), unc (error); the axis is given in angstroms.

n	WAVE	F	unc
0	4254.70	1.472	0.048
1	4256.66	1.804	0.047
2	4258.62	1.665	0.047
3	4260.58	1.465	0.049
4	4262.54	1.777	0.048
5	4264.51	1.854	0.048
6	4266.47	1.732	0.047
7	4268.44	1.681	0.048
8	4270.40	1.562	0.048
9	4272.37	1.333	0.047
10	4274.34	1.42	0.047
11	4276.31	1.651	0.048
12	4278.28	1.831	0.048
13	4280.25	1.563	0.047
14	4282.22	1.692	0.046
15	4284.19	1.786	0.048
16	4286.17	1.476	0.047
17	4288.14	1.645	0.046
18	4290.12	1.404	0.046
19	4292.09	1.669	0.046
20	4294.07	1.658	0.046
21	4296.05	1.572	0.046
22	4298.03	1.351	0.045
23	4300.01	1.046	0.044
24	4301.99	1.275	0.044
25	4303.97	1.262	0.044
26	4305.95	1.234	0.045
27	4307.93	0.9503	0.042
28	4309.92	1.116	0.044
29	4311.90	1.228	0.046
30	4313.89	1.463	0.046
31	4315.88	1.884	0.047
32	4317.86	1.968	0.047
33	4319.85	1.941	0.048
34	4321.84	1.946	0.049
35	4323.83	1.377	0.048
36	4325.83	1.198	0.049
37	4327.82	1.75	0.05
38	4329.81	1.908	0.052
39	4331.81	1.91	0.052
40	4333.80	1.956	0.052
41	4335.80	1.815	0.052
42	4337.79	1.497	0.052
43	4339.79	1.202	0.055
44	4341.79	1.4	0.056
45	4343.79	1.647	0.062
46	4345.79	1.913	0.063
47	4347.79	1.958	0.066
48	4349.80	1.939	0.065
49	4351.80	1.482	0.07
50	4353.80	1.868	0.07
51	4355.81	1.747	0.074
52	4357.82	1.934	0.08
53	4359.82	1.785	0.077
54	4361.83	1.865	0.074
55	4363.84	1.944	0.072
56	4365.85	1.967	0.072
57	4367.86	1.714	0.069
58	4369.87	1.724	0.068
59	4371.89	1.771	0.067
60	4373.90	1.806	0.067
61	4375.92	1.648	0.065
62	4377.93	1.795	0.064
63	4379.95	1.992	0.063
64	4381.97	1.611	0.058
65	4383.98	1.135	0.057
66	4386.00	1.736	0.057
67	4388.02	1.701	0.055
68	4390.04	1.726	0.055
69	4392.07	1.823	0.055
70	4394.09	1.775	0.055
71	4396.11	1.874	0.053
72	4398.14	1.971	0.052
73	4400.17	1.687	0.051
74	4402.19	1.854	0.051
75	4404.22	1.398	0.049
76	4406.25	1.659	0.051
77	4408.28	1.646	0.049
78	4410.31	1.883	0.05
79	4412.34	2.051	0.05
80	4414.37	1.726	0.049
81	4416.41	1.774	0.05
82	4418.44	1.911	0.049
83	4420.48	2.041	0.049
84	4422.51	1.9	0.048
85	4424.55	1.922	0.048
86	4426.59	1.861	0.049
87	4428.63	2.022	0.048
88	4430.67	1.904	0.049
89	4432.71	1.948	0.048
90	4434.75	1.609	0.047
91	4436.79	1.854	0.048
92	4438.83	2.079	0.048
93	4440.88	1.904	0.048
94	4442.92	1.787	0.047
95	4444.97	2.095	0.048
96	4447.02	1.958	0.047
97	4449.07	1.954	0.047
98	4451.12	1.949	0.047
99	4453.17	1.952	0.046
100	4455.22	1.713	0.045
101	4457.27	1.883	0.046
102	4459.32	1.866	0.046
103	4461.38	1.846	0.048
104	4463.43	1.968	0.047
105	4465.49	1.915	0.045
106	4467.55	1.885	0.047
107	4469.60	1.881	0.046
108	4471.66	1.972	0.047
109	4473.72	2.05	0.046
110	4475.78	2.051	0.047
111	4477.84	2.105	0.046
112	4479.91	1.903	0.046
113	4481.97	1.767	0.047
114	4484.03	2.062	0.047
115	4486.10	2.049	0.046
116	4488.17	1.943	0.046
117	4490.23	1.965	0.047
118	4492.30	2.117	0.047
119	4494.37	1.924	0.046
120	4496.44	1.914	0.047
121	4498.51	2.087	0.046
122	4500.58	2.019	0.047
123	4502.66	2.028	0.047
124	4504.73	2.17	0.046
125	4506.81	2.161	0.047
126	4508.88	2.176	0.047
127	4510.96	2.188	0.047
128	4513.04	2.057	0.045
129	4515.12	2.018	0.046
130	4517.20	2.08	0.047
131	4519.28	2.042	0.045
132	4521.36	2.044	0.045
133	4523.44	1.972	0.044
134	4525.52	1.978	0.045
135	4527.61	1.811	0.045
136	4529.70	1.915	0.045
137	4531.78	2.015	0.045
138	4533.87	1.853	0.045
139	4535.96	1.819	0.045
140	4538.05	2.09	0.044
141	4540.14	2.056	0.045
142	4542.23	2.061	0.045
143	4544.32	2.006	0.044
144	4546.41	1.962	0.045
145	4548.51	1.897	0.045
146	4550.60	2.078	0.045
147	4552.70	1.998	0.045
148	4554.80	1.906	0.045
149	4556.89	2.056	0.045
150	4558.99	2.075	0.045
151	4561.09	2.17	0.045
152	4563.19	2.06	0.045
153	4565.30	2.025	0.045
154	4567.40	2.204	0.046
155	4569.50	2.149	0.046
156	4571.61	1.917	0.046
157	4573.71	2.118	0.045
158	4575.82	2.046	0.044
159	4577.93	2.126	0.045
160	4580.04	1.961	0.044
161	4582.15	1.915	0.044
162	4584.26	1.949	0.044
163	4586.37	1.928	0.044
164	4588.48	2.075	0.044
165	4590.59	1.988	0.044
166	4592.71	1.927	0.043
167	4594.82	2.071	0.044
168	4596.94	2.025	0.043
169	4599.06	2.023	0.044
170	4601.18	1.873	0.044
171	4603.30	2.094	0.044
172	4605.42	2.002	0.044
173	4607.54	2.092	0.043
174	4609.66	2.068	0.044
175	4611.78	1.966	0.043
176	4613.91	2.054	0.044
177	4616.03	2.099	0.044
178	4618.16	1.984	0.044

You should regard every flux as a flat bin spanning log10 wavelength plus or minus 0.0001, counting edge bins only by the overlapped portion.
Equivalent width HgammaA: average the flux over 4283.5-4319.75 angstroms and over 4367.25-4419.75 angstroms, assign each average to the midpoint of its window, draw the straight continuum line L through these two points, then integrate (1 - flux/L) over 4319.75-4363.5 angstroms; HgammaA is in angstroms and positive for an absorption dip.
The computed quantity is -4.1 angstroms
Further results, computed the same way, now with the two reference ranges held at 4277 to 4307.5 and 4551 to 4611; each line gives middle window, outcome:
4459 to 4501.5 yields -2.9 angstroms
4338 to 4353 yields -0.5 angstroms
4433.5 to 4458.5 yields -1.7 angstroms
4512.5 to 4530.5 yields -0.7 angstroms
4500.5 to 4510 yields -1.2 angstroms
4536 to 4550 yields -0.3 angstroms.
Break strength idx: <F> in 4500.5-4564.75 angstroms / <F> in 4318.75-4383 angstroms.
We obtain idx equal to 1.16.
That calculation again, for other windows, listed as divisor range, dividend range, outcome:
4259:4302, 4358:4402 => 1.12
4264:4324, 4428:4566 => 1.29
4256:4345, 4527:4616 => 1.28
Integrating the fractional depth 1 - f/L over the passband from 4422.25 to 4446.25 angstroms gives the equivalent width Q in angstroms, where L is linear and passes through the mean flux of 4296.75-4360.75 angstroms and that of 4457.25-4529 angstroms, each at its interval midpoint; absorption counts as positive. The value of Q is -0.7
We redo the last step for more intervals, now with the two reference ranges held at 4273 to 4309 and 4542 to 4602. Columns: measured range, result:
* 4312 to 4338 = -3.3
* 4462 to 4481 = -1.5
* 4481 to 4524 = -3.5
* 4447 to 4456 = -0.6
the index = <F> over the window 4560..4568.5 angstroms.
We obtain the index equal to 2.11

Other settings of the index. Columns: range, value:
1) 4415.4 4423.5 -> 1.91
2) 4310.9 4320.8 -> 1.7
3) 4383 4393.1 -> 1.63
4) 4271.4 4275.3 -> 1.38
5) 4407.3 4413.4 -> 1.86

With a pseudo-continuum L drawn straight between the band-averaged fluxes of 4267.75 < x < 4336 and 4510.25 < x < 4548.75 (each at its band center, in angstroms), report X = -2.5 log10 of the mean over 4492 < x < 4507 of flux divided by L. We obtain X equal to -0.06 mag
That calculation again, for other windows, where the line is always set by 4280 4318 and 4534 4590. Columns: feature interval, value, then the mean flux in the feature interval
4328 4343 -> -0.10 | 1.67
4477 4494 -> -0.07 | 1.98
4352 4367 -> -0.17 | 1.85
